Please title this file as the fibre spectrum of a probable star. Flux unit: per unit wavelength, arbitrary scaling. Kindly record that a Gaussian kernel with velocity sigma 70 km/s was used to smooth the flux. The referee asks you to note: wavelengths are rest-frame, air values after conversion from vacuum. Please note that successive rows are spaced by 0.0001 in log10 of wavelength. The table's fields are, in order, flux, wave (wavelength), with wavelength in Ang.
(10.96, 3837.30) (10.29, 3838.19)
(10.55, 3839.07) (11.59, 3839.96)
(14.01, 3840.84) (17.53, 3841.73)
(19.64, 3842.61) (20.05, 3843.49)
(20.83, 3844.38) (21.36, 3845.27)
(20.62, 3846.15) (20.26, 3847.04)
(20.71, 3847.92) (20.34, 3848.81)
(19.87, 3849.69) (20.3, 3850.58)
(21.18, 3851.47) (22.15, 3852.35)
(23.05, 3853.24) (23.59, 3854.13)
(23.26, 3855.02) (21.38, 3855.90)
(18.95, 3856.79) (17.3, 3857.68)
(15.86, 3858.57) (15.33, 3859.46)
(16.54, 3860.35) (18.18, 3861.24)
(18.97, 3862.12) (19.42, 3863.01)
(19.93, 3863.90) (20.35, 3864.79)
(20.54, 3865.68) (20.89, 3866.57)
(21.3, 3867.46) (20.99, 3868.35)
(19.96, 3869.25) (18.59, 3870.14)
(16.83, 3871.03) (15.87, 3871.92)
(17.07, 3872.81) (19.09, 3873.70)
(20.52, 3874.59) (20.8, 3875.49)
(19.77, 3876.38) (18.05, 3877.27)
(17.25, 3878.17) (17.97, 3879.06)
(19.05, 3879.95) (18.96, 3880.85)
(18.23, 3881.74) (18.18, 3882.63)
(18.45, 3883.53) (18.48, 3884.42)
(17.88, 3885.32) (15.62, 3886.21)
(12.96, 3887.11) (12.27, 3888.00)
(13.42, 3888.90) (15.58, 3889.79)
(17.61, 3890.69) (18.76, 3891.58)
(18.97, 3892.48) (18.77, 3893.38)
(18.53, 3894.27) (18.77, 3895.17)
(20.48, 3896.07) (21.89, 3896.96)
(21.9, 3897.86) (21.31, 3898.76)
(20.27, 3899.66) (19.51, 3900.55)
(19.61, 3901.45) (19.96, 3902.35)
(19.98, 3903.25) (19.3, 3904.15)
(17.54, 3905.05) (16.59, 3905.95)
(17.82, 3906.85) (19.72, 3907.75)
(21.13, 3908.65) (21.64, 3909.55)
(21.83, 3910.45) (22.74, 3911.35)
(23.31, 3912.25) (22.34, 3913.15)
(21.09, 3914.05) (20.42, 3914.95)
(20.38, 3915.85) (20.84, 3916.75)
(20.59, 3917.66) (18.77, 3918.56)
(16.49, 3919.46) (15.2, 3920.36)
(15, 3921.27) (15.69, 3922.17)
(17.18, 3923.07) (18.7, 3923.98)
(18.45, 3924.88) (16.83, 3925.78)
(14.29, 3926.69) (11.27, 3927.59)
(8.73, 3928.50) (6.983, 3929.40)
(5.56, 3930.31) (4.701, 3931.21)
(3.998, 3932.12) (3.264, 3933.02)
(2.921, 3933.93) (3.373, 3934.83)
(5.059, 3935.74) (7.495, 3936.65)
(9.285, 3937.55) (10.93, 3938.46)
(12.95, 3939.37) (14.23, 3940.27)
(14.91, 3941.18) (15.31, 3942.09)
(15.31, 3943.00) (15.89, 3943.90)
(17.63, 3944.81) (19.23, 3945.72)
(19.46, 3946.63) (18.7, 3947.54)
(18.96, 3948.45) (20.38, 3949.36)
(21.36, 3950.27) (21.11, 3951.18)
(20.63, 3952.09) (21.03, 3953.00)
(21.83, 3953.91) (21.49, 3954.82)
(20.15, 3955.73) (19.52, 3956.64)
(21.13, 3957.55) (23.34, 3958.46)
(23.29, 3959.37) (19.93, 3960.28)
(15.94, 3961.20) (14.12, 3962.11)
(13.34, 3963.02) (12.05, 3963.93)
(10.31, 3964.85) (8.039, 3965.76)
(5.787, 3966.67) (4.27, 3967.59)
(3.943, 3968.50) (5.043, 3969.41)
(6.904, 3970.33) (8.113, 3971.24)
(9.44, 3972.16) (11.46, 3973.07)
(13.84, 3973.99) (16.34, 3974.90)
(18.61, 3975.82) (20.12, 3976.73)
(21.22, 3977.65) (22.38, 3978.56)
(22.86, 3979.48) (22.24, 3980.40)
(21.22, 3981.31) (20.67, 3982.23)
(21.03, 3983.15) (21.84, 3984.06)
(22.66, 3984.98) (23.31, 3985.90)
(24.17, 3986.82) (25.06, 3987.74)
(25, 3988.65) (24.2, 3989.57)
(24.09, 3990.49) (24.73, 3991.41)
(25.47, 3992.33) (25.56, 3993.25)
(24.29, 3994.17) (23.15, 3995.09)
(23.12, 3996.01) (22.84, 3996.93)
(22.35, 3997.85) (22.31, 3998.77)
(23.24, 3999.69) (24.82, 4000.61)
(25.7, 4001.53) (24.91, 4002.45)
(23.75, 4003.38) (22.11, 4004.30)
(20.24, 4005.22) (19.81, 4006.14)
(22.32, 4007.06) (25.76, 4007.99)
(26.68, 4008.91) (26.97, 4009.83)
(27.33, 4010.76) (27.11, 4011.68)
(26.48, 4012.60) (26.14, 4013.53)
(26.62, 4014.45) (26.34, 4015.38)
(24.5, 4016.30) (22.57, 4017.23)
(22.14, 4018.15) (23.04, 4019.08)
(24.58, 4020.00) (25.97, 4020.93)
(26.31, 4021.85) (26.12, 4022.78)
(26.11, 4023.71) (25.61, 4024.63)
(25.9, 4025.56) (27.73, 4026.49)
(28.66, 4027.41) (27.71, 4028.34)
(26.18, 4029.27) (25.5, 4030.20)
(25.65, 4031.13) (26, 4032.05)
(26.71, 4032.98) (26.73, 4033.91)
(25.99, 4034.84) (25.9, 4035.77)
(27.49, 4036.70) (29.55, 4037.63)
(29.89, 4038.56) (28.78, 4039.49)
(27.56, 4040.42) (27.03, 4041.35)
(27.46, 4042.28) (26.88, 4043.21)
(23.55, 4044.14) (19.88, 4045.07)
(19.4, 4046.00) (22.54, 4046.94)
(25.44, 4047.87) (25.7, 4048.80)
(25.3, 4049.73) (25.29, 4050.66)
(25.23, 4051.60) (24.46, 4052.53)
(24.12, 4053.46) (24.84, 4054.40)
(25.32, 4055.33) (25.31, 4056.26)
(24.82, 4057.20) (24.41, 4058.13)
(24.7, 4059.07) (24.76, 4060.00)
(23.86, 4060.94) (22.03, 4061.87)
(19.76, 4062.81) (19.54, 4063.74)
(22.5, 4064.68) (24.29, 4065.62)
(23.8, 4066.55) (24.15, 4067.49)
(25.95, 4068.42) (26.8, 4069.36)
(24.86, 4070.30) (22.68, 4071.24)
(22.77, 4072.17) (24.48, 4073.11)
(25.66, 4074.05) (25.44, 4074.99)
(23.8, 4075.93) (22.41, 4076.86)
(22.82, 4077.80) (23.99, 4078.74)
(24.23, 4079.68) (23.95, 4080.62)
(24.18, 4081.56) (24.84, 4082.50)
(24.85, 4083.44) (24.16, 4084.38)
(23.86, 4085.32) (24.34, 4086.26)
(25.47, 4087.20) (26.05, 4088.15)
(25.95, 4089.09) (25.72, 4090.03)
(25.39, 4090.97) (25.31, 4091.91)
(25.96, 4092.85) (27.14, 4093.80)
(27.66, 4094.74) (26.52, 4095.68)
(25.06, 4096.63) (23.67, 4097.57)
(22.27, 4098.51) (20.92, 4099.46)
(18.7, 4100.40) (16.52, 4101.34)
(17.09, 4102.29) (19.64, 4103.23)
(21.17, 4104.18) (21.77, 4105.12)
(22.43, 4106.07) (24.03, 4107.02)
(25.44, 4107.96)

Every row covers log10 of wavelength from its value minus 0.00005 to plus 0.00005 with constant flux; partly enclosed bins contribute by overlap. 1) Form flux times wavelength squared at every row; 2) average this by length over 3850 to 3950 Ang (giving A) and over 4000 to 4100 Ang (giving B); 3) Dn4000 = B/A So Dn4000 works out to 1.56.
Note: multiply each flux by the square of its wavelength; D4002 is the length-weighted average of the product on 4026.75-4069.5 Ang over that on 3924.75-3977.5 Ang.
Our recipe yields 1.94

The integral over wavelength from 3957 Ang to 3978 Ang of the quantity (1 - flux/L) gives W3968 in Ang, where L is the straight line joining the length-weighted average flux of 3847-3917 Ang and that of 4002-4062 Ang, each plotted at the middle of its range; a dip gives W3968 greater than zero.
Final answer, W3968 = 8.7 Ang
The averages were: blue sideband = 19.3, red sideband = 25.3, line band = 13.3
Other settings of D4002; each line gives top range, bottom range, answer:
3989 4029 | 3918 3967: 1.75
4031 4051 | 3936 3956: 1.59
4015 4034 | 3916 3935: 2.15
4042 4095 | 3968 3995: 1.32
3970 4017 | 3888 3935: 1.39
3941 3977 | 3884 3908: 0.89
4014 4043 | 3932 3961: 1.72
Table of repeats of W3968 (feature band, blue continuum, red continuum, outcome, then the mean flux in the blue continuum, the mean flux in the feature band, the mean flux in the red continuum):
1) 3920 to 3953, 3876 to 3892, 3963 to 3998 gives 7.8 Ang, 17.1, 13.5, 18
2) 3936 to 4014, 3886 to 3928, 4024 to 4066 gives 10.0 Ang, 18.6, 19.2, 25.2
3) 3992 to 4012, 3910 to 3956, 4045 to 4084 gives -4.1 Ang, 15.6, 24.1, 24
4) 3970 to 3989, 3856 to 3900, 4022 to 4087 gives 2.7 Ang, 18.4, 19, 25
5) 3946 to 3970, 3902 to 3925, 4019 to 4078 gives 5.5 Ang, 19.3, 16.3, 25.1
